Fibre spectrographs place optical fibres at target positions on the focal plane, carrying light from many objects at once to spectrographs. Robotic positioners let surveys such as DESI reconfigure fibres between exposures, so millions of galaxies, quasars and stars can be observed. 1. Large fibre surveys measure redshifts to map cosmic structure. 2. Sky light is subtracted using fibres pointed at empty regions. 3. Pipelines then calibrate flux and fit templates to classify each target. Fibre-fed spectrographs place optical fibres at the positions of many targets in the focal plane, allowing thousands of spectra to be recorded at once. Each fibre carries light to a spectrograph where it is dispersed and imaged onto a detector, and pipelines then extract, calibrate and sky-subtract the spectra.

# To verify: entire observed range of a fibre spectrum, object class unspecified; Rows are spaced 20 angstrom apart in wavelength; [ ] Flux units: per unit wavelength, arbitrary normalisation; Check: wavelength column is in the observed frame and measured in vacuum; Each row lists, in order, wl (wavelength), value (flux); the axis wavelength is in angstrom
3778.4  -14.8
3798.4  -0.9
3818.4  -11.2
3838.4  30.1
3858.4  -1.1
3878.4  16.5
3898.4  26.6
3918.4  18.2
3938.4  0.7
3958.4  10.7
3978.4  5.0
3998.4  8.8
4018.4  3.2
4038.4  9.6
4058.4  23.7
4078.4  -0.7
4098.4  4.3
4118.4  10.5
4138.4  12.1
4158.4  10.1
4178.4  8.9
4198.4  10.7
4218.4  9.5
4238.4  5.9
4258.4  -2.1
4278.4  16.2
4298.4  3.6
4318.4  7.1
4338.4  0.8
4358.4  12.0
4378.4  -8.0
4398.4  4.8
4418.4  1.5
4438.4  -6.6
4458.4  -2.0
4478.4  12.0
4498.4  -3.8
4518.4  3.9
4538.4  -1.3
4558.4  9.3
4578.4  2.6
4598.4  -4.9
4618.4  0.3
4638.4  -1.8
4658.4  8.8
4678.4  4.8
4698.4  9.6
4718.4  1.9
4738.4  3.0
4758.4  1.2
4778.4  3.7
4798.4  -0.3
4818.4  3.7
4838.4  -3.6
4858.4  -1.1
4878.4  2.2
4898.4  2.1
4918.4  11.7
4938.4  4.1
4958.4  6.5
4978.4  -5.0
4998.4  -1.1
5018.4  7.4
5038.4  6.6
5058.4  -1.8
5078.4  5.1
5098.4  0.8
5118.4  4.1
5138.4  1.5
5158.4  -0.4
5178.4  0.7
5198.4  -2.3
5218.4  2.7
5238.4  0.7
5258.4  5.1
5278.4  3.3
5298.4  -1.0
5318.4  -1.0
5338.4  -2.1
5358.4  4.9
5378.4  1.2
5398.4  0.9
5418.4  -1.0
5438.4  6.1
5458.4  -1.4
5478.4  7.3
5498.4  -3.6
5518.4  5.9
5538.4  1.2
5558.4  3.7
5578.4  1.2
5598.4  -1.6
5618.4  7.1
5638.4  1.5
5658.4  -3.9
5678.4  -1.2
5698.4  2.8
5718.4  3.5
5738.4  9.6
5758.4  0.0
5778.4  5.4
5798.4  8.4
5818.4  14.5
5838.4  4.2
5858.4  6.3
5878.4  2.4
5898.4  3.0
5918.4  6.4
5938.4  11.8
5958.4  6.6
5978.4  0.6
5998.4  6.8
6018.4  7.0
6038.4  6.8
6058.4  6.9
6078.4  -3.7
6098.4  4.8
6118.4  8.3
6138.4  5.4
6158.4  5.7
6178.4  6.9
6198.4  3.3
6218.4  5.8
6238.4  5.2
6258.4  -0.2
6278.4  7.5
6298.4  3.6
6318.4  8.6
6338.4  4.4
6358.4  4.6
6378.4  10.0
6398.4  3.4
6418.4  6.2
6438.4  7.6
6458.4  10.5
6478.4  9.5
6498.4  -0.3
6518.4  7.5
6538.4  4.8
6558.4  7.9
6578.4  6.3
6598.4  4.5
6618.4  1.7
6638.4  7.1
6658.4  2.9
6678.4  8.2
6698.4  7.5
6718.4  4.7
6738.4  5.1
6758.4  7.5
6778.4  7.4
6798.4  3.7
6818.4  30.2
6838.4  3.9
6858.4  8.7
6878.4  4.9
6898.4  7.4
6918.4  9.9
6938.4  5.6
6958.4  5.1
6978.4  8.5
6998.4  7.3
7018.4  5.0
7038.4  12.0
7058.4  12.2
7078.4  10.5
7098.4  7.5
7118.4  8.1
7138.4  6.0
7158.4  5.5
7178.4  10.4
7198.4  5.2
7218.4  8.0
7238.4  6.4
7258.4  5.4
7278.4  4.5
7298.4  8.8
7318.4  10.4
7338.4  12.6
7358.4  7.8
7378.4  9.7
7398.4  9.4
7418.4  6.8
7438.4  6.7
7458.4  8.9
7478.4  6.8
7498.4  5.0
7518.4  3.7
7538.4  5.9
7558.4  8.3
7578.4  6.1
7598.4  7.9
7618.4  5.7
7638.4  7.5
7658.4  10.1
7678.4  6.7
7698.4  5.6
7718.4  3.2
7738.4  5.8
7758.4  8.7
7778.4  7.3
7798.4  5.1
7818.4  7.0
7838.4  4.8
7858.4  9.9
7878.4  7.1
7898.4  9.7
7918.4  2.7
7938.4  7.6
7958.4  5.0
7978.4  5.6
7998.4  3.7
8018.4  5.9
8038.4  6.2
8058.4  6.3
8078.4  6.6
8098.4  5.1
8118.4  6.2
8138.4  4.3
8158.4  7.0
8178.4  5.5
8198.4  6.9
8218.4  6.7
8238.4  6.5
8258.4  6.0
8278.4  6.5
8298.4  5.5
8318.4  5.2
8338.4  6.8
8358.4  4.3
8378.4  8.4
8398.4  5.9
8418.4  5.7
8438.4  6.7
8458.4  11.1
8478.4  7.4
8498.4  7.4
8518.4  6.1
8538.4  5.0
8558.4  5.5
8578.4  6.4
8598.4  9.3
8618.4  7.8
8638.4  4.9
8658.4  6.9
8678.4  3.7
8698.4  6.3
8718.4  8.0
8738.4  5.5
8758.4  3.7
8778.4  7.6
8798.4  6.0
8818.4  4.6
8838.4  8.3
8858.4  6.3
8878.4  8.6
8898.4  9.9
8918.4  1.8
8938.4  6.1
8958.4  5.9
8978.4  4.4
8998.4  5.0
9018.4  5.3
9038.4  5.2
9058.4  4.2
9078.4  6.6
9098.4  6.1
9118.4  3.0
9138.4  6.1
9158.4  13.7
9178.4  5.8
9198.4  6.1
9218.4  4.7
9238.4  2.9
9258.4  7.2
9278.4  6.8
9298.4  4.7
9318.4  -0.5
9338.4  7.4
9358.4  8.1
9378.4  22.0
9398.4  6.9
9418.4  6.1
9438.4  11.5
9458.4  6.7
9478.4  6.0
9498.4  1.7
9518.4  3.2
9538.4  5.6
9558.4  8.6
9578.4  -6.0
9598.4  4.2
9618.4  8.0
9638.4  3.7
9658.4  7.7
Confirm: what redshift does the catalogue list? 0.828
